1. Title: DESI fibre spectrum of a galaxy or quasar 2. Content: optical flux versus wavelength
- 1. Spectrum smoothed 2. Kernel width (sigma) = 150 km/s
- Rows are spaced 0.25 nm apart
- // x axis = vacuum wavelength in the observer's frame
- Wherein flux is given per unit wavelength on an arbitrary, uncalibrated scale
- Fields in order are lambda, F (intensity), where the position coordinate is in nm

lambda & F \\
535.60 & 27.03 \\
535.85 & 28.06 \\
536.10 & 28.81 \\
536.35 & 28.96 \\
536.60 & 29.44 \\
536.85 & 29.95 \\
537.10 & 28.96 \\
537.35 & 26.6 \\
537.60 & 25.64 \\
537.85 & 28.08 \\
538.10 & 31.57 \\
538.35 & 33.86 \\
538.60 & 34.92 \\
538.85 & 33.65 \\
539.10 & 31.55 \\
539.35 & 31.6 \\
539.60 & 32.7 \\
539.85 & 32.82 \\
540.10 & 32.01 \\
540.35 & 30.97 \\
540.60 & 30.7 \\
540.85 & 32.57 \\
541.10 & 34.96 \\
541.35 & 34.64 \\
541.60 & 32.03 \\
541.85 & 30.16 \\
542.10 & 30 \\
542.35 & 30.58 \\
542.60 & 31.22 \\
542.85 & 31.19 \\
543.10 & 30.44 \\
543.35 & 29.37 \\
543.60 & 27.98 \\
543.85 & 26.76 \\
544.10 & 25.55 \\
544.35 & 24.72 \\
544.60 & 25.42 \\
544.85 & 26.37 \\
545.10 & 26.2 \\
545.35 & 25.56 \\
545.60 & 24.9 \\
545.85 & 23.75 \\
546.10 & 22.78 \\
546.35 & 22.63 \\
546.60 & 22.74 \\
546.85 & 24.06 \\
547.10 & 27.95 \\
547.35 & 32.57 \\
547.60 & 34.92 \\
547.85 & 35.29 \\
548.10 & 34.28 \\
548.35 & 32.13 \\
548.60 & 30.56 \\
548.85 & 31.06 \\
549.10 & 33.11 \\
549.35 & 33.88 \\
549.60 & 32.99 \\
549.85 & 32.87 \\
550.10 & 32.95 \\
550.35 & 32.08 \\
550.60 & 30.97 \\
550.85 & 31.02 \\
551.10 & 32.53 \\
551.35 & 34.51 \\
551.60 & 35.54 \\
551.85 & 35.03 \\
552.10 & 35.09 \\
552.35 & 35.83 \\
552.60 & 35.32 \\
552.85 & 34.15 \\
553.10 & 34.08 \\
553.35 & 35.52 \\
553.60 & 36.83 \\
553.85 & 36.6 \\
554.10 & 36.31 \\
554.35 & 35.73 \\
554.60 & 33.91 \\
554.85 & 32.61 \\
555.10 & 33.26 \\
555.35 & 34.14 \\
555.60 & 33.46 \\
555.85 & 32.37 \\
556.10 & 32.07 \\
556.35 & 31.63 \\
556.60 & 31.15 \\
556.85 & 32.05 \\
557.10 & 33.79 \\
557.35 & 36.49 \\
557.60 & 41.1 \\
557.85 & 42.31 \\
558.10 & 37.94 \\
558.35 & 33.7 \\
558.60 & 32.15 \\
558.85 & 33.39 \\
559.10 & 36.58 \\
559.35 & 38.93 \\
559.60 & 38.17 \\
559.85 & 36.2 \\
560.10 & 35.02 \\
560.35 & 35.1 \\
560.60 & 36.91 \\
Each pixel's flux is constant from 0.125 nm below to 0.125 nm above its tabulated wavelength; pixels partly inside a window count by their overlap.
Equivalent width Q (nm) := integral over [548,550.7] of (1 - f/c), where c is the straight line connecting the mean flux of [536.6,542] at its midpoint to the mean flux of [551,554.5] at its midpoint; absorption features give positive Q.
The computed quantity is 0.143 nm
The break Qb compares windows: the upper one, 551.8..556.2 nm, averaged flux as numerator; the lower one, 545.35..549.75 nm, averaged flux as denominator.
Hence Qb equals 1.2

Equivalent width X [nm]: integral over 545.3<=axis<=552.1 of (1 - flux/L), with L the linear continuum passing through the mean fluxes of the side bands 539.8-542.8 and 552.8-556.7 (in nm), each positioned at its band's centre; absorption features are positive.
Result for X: 0.505 nm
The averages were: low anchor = 31.8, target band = 30.6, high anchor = 34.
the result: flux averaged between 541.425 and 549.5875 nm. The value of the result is 28.8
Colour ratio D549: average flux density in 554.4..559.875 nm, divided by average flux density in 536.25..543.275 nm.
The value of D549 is 1.1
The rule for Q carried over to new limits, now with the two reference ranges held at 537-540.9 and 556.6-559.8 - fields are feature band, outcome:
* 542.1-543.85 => 0.12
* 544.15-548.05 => 0.74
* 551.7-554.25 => -0.05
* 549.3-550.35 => 0.03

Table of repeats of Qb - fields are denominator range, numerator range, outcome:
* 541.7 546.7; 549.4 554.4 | 1.27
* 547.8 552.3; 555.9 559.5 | 1.06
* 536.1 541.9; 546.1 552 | 1.01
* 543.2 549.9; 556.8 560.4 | 1.27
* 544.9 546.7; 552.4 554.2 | 1.47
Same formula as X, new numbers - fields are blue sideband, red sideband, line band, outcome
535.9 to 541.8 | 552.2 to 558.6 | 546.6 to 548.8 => 0.14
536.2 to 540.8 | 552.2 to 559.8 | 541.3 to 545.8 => 0.52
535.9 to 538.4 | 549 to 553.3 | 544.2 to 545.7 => 0.29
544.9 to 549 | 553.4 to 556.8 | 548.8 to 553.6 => -0.40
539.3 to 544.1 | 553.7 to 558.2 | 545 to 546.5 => 0.37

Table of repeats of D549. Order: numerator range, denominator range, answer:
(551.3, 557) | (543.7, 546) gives 1.34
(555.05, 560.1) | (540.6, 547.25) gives 1.26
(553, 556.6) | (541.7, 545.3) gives 1.21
